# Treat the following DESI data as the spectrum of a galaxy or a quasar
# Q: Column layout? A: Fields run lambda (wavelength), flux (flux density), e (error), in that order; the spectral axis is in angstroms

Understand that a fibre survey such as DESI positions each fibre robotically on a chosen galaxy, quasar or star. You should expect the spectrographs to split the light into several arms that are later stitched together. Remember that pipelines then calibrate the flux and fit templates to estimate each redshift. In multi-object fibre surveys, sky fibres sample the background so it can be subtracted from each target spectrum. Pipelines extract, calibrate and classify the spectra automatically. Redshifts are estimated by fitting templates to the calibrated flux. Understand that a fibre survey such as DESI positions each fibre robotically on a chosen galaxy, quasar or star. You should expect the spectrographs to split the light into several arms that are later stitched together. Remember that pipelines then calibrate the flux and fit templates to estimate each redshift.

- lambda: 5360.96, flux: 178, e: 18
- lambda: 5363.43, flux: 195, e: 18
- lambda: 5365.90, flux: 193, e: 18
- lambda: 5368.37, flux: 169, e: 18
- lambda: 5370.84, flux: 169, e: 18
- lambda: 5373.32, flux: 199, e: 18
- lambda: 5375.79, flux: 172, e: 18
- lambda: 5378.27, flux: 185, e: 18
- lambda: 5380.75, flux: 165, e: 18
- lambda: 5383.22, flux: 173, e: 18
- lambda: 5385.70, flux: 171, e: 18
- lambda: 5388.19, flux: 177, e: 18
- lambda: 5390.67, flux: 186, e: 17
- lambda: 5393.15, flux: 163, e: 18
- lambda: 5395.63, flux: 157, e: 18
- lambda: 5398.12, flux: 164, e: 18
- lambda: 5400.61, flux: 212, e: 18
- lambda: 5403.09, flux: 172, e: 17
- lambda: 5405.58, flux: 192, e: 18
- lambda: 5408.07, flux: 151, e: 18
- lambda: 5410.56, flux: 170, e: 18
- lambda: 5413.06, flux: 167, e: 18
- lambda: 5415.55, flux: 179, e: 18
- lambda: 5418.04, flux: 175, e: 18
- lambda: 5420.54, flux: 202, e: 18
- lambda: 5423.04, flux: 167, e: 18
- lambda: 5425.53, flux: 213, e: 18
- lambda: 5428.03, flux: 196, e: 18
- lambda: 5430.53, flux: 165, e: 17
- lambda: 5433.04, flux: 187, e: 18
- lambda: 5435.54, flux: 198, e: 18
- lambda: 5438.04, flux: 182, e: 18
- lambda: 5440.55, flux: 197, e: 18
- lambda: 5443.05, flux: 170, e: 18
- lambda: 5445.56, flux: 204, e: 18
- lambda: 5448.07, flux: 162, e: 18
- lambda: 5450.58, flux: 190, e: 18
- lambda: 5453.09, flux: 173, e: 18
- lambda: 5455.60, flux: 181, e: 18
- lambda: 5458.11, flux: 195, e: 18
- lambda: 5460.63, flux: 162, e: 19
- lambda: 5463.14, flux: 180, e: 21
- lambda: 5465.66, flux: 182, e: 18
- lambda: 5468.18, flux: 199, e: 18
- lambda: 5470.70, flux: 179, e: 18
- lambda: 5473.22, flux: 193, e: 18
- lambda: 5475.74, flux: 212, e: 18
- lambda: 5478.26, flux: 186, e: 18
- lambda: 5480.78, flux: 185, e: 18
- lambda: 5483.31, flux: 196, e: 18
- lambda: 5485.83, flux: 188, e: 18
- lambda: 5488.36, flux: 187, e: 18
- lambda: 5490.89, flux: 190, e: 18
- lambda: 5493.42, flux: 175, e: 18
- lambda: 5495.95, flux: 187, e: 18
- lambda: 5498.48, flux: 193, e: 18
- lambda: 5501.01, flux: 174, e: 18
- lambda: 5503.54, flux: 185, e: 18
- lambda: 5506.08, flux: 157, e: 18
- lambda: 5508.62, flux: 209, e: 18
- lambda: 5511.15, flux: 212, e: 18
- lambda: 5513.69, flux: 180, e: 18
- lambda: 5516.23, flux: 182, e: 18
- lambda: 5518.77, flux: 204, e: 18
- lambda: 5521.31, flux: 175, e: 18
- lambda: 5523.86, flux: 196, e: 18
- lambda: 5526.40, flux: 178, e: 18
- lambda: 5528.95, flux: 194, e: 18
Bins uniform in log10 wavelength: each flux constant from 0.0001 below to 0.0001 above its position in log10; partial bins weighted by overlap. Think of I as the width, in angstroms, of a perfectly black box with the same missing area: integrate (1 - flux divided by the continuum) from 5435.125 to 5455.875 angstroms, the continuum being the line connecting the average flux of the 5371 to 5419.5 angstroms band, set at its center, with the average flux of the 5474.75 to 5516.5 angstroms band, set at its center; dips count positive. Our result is -0.2 angstroms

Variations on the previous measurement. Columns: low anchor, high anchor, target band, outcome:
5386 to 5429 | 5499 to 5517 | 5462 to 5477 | -0.6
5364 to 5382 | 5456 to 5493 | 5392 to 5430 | 0.9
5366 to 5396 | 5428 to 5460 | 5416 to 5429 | -0.6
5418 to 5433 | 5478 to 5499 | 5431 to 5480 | 0.4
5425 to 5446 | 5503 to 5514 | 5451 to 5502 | 0.9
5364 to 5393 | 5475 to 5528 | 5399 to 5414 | 0.2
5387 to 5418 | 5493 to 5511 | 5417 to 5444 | -1.5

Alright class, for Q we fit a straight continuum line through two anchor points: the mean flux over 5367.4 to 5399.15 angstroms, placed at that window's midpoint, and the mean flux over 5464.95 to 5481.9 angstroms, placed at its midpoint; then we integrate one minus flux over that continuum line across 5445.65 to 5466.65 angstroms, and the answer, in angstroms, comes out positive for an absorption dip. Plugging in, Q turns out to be 0.9 angstroms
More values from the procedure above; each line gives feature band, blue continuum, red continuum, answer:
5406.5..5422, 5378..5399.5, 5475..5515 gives 0.1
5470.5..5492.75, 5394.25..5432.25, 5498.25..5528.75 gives -0.8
